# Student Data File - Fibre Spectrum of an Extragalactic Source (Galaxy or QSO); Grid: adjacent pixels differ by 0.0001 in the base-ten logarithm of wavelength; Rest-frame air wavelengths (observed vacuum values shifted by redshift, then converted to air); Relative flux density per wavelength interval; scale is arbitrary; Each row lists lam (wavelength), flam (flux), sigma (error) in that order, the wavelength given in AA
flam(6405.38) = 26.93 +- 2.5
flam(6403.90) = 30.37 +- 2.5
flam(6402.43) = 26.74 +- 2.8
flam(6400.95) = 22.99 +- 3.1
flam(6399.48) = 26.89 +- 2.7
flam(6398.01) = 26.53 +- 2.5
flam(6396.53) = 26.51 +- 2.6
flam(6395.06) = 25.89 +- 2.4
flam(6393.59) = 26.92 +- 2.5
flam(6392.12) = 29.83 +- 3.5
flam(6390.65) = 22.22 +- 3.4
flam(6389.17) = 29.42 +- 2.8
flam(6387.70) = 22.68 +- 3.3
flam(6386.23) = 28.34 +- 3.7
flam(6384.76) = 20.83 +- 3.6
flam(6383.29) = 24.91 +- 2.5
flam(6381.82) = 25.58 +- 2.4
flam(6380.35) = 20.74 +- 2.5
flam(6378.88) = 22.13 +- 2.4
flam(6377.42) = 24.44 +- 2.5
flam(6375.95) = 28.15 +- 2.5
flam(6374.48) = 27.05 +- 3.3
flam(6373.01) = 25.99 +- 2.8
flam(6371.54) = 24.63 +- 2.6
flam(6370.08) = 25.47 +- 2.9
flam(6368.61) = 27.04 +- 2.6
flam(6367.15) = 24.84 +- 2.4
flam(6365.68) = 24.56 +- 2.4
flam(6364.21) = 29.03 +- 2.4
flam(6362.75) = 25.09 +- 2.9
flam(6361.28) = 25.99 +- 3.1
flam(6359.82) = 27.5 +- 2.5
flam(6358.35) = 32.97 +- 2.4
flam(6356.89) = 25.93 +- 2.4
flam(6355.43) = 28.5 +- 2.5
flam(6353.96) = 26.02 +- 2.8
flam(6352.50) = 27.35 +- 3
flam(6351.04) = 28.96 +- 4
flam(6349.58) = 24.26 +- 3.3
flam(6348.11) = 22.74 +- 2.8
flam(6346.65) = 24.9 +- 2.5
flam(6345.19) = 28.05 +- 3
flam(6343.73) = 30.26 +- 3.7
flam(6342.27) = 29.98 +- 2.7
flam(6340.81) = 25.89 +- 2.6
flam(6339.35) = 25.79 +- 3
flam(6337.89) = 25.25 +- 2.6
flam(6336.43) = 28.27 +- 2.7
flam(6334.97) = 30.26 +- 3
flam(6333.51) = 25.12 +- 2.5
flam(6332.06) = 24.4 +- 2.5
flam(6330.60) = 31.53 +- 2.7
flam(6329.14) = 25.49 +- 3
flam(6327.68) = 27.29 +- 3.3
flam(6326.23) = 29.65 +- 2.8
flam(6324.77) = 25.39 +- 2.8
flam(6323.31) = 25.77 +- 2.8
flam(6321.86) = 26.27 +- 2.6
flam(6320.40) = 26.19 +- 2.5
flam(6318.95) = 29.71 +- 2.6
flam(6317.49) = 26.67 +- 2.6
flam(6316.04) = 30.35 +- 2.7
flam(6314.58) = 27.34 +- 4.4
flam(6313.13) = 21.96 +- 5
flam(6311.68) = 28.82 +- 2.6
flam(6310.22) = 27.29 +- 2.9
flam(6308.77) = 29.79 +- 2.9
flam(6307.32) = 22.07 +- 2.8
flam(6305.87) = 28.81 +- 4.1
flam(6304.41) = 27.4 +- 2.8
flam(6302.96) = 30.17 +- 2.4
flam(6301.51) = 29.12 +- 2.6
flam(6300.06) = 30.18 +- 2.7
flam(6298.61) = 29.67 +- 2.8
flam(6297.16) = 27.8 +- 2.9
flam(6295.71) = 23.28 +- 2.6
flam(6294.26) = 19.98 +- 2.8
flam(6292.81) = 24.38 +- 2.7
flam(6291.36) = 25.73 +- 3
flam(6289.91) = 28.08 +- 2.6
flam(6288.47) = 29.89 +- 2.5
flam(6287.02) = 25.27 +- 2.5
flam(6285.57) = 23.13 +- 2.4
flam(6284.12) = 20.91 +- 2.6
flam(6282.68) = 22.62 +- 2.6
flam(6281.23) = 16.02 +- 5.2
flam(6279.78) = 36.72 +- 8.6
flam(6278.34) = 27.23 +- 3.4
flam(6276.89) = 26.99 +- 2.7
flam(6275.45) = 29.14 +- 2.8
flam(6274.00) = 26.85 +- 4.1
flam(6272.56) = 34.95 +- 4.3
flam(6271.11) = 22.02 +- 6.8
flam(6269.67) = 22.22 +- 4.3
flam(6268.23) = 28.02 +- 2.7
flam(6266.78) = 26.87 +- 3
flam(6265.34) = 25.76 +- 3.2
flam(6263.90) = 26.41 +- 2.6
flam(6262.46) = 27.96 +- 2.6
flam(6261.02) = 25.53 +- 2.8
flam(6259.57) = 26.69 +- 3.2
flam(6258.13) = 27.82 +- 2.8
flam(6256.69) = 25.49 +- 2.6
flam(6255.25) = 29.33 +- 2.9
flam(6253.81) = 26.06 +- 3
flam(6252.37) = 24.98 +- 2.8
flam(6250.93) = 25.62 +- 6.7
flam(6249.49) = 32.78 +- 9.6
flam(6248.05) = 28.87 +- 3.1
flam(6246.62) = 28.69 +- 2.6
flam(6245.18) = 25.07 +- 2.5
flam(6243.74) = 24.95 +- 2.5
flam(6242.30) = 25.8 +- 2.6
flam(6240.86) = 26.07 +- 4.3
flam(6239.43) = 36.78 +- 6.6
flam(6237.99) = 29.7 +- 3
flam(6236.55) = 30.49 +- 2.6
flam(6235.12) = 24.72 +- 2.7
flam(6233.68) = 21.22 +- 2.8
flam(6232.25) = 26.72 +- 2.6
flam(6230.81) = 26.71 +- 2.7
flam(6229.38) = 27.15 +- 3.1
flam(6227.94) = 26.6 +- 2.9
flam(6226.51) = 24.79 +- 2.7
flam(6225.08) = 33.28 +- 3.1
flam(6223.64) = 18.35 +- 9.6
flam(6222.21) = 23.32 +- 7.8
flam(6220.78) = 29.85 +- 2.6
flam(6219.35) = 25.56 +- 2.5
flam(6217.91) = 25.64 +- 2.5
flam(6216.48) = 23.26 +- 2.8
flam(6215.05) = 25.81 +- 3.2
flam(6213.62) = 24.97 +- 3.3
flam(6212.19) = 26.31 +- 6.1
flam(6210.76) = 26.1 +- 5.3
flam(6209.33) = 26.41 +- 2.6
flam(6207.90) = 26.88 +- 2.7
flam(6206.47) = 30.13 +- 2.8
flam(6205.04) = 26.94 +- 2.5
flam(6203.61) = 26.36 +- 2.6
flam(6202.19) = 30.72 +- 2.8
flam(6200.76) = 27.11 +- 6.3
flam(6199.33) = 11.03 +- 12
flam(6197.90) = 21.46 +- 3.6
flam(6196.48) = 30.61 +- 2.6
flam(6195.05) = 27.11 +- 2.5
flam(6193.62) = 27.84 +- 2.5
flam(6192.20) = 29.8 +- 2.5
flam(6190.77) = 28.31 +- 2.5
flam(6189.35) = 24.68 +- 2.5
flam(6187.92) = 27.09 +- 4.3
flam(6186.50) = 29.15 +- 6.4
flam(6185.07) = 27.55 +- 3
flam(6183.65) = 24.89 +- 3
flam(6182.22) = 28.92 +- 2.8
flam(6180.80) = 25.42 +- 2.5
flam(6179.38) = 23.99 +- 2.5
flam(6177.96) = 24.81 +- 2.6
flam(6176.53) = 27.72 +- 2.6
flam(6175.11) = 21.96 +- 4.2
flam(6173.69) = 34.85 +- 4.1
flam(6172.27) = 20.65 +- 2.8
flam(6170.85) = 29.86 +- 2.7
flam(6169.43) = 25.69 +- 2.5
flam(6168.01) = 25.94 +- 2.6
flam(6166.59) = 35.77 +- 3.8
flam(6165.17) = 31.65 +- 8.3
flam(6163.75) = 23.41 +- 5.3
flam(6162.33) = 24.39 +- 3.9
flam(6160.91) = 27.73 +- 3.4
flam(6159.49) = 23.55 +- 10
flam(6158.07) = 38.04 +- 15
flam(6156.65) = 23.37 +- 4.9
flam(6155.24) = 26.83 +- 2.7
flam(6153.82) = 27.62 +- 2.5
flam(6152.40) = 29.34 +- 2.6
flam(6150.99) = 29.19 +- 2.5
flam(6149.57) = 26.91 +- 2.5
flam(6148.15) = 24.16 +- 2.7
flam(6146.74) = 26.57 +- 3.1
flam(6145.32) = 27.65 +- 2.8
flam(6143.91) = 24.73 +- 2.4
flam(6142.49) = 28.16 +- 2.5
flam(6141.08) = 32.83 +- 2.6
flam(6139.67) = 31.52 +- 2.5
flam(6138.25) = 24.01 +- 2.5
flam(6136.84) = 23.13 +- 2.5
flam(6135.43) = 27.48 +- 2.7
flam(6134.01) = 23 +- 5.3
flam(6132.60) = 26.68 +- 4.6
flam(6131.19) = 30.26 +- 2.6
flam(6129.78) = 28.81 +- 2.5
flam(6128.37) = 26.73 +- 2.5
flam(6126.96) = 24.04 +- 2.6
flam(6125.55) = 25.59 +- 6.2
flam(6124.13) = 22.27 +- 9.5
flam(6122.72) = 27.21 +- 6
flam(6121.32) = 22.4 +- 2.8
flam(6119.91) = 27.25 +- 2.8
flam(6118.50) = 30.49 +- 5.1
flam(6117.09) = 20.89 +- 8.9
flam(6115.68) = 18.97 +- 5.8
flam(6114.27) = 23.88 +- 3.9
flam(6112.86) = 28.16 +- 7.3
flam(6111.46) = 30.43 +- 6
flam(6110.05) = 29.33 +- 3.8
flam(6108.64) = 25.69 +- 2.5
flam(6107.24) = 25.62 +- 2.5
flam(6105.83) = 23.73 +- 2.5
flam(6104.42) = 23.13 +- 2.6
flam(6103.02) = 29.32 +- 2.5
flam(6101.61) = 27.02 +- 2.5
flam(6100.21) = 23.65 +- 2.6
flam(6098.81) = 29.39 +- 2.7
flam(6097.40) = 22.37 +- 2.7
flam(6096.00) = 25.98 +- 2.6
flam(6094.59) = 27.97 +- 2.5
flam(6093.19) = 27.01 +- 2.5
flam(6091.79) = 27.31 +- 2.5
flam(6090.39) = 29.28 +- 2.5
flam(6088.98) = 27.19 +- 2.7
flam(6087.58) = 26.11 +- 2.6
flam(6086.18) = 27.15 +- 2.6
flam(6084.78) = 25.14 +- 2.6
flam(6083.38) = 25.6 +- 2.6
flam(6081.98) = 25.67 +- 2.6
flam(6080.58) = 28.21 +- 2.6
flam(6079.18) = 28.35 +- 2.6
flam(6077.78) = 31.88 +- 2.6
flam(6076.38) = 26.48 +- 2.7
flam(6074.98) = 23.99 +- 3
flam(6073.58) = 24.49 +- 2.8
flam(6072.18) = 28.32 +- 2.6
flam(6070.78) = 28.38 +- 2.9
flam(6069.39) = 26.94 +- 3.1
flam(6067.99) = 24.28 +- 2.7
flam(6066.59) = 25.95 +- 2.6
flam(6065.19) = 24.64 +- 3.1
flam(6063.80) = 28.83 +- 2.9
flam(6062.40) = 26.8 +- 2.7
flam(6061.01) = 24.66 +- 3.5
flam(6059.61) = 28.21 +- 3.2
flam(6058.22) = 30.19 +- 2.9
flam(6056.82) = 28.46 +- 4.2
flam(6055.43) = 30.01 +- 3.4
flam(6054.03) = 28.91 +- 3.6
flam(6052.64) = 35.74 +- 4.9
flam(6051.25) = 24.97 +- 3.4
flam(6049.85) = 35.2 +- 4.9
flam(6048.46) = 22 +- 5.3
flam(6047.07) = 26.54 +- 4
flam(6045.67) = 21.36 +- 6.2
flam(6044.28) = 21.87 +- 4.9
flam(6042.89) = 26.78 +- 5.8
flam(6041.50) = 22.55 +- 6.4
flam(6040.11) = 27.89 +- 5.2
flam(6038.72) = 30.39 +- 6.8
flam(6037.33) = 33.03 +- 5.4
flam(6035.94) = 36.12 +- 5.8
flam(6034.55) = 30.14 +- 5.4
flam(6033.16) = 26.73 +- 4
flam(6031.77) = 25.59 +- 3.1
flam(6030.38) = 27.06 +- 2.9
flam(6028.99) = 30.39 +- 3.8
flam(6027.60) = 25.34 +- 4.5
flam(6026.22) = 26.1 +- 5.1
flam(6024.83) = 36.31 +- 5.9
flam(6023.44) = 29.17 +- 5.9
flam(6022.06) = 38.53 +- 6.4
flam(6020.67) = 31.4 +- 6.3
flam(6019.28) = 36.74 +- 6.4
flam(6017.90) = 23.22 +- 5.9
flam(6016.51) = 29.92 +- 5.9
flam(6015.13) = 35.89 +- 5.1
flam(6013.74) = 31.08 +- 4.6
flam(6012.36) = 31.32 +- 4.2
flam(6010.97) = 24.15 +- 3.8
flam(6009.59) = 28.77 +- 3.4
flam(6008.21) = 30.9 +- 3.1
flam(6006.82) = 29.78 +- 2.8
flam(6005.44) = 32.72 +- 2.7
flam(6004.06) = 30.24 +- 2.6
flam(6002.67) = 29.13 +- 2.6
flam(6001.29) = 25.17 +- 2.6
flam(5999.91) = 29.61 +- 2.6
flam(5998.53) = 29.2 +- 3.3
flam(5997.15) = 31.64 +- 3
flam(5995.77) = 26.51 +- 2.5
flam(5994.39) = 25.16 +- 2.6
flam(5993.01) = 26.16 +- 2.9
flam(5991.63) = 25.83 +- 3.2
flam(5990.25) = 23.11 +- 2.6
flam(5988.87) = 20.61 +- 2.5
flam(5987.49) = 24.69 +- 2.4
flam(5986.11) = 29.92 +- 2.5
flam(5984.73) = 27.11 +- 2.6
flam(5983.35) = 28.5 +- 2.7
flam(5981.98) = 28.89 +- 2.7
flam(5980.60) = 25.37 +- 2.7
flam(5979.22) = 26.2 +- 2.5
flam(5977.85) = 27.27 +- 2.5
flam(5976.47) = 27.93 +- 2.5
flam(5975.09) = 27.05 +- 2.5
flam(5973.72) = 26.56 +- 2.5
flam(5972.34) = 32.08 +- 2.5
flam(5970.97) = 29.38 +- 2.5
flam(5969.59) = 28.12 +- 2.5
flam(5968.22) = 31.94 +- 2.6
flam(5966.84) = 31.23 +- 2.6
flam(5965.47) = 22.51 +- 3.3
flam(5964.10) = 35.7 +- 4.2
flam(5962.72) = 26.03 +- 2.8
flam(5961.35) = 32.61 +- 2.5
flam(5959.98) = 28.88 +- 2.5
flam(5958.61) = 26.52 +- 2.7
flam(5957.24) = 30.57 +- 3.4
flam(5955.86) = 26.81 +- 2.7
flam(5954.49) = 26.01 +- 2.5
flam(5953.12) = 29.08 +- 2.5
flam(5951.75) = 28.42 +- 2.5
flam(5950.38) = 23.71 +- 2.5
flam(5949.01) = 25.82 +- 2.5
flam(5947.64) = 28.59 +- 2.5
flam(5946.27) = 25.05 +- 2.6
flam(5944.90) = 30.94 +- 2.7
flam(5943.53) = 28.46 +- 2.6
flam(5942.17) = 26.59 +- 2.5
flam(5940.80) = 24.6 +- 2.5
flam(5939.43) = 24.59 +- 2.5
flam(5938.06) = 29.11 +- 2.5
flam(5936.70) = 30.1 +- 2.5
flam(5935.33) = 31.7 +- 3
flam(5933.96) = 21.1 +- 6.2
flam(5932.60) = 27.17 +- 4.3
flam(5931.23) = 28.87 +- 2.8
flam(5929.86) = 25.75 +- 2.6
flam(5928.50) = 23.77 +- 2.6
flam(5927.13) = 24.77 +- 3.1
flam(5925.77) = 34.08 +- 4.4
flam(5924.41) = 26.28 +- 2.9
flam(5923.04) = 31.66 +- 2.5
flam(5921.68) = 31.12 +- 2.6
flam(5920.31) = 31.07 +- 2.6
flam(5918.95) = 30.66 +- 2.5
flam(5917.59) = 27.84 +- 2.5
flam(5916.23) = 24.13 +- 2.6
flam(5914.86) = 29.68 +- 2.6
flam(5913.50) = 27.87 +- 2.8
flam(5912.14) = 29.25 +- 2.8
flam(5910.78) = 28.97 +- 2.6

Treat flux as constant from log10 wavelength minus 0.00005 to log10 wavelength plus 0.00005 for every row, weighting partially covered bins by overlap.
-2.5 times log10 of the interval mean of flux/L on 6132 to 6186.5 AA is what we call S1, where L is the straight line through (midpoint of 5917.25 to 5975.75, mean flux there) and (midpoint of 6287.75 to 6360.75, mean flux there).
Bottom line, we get 0.02 mag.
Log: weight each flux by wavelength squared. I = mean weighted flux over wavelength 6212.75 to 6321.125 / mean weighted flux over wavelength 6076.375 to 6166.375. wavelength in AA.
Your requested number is 1.0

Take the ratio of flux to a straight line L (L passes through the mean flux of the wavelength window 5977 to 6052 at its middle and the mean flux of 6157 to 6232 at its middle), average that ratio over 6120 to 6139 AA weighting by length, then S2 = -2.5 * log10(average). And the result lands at 0.069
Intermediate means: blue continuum 28.3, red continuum 26.6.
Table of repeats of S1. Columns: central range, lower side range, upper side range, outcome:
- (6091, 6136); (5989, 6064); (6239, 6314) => 0.08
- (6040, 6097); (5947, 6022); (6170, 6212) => 0.03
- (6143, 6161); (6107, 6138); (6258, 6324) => -0.06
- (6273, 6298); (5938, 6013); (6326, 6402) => 0.04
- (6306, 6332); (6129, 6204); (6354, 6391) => -0.04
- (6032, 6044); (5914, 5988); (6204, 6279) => -0.04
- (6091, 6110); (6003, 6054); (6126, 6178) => 0.08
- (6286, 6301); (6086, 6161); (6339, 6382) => 0.00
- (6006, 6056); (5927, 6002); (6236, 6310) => -0.07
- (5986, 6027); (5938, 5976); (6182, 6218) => -0.05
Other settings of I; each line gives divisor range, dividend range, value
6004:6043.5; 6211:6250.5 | 0.96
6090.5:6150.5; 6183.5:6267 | 1.05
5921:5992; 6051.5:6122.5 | 1.01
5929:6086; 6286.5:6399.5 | 1.06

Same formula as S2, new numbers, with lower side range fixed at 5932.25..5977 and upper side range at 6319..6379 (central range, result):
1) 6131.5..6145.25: 0.019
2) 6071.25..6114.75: 0.035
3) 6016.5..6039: -0.096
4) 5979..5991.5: 0.078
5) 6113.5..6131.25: 0.098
